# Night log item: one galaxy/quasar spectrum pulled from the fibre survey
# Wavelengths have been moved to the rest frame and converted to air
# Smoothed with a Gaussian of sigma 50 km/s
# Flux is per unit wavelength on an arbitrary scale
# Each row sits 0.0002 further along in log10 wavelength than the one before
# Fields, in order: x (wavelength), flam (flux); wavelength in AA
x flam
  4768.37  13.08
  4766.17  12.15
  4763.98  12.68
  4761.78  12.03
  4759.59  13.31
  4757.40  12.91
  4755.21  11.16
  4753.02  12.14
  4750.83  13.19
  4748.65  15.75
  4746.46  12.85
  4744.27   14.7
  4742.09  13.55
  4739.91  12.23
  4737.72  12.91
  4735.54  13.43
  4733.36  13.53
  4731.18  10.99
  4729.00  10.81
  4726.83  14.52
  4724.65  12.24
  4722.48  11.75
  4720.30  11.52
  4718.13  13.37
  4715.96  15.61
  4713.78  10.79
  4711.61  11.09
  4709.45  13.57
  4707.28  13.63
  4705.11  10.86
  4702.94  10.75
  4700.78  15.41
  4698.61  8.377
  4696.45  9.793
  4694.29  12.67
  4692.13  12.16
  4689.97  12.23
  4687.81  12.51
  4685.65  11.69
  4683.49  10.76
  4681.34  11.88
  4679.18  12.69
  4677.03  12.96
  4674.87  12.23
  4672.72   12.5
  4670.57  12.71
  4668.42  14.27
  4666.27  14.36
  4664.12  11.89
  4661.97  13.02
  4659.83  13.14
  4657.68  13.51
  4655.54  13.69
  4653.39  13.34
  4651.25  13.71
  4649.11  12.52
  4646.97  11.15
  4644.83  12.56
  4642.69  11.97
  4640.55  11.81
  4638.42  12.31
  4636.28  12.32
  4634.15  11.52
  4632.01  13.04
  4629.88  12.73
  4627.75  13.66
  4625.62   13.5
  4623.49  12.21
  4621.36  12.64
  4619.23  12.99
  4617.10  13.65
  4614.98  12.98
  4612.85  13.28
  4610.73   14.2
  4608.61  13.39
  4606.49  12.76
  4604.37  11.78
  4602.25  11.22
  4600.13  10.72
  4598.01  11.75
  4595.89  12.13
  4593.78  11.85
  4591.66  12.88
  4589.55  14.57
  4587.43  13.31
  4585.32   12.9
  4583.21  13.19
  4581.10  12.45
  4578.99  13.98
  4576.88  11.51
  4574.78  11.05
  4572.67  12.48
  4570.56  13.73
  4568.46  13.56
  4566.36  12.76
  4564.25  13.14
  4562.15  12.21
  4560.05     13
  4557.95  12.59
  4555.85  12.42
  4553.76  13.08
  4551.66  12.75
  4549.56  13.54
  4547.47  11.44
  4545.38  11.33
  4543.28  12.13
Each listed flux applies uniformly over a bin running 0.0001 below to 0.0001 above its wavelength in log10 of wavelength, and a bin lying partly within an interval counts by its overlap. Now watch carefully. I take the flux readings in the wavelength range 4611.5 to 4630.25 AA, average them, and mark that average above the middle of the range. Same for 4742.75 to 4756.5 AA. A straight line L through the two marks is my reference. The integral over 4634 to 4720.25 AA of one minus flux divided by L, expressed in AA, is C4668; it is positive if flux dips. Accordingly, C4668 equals 4.9 AA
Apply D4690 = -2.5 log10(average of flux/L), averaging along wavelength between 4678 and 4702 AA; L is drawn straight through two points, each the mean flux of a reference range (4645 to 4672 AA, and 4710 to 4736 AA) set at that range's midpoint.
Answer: 0.08 mag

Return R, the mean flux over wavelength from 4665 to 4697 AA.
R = 12.4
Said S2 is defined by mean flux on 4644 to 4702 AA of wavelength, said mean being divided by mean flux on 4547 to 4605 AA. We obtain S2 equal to 0.99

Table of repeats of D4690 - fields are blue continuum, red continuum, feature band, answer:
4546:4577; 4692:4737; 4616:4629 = -0.05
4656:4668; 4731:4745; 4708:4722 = 0.05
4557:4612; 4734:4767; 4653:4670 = -0.05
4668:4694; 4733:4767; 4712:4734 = 0.03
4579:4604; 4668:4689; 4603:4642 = -0.03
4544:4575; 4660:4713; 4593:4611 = 0.03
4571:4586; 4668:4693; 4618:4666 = -0.03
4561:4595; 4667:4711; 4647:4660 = -0.06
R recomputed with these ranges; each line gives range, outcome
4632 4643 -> 12.1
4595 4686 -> 12.6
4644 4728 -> 12.5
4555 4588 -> 12.8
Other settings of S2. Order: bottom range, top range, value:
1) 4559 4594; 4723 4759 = 1.00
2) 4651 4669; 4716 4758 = 0.96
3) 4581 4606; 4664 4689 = 1.01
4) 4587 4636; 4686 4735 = 0.96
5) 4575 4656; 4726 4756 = 1.03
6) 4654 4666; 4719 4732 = 0.91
